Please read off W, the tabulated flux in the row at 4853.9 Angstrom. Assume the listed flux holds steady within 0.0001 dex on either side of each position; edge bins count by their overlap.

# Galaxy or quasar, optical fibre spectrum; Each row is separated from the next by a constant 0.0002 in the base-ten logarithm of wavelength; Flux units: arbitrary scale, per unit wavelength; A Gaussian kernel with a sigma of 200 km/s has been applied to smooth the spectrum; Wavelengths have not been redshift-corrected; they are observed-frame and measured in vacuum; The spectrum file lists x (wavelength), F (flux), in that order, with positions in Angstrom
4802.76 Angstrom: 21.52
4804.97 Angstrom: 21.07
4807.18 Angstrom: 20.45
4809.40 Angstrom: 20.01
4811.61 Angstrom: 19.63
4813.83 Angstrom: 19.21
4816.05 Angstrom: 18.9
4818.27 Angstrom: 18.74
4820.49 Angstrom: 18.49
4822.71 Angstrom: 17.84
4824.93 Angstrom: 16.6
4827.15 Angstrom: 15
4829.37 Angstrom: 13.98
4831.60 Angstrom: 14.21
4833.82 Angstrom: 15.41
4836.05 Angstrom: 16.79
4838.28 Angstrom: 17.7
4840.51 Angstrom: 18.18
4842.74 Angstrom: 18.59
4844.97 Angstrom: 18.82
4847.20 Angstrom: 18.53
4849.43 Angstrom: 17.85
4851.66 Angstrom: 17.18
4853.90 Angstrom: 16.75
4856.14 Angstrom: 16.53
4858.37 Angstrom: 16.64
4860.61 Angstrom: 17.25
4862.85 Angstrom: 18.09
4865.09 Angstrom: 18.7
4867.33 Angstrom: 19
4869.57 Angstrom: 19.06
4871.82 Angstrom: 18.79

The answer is 16.75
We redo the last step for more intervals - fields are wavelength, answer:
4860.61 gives 17.25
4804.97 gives 21.07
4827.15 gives 15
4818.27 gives 18.74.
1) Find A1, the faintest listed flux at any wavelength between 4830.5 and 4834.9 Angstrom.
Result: 14.21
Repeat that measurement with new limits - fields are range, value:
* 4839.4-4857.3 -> 16.53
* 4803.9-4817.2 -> 18.9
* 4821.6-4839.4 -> 13.98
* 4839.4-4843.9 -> 18.18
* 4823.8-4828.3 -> 15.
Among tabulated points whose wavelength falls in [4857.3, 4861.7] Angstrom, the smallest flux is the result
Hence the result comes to 16.64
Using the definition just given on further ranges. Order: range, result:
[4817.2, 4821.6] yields 18.49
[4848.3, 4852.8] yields 17.18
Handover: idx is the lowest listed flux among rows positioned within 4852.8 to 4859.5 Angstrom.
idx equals 16.53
